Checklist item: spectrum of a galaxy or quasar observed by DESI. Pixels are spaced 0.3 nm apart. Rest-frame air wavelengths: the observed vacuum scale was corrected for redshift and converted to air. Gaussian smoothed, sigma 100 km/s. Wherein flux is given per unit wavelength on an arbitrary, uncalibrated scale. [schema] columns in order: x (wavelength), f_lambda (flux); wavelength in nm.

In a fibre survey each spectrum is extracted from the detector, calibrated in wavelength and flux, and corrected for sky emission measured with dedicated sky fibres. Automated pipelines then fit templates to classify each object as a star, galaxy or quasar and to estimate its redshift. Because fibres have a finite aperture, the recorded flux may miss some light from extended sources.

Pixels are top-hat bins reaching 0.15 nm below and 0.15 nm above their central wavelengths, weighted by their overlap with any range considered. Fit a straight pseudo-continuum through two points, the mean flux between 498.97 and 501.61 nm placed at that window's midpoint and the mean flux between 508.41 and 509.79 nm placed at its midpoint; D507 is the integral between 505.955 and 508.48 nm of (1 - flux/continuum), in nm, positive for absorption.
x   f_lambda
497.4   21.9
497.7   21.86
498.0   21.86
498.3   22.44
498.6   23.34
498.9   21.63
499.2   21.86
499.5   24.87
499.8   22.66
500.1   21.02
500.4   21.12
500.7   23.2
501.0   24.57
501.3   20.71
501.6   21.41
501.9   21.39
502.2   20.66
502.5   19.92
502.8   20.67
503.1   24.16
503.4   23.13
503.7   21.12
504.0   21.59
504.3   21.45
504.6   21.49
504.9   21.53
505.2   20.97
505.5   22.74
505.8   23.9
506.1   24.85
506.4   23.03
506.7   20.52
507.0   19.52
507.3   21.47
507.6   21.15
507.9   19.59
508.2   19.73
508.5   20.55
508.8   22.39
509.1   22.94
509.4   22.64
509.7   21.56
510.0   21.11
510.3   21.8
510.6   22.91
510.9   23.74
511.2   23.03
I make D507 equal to 0.11 nm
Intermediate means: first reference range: 22.4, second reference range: 22.1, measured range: 21.2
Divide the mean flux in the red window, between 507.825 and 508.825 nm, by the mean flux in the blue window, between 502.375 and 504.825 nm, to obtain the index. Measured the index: 0.94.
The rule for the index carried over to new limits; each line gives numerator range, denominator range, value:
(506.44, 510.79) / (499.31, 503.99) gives 0.97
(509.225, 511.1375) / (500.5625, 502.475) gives 1.02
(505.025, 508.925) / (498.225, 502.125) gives 0.97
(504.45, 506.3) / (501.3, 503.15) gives 1.07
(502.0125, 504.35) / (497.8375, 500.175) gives 0.96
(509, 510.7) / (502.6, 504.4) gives 1.01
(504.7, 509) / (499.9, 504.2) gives 0.99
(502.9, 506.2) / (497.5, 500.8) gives 1.00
